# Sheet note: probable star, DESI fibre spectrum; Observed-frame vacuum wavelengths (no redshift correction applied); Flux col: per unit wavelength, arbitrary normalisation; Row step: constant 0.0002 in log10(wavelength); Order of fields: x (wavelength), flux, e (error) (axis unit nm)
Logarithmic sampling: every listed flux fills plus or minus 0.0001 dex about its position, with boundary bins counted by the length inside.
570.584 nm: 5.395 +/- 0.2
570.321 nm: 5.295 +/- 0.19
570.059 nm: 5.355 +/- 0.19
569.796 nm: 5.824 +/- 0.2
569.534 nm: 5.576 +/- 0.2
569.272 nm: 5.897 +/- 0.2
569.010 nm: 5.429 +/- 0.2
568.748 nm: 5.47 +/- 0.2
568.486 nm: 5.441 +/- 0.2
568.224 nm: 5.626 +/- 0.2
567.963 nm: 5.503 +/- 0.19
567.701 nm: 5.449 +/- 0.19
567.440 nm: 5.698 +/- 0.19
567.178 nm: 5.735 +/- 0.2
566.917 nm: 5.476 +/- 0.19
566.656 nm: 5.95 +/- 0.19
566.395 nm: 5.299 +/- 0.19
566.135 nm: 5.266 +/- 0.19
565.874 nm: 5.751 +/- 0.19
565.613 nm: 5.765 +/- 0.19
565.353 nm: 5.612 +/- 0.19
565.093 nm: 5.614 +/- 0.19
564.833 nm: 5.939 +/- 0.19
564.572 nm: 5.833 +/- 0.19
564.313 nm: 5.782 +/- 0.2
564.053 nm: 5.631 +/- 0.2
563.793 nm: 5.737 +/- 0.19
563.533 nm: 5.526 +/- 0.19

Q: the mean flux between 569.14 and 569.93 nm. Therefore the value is 5.76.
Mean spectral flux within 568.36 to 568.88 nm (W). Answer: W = 5.45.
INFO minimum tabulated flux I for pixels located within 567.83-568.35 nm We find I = 5.503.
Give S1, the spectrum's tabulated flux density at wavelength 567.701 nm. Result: 5.449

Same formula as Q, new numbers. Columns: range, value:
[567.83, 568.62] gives 5.52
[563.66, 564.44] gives 5.71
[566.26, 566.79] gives 5.63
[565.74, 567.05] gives 5.55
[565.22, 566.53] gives 5.54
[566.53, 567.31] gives 5.71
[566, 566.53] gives 5.3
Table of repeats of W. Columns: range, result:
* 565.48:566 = 5.76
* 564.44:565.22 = 5.8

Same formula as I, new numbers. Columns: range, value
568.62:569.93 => 5.429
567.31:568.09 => 5.449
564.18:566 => 5.612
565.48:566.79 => 5.266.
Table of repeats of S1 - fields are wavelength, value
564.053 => 5.631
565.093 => 5.614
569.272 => 5.897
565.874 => 5.751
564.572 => 5.833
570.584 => 5.395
